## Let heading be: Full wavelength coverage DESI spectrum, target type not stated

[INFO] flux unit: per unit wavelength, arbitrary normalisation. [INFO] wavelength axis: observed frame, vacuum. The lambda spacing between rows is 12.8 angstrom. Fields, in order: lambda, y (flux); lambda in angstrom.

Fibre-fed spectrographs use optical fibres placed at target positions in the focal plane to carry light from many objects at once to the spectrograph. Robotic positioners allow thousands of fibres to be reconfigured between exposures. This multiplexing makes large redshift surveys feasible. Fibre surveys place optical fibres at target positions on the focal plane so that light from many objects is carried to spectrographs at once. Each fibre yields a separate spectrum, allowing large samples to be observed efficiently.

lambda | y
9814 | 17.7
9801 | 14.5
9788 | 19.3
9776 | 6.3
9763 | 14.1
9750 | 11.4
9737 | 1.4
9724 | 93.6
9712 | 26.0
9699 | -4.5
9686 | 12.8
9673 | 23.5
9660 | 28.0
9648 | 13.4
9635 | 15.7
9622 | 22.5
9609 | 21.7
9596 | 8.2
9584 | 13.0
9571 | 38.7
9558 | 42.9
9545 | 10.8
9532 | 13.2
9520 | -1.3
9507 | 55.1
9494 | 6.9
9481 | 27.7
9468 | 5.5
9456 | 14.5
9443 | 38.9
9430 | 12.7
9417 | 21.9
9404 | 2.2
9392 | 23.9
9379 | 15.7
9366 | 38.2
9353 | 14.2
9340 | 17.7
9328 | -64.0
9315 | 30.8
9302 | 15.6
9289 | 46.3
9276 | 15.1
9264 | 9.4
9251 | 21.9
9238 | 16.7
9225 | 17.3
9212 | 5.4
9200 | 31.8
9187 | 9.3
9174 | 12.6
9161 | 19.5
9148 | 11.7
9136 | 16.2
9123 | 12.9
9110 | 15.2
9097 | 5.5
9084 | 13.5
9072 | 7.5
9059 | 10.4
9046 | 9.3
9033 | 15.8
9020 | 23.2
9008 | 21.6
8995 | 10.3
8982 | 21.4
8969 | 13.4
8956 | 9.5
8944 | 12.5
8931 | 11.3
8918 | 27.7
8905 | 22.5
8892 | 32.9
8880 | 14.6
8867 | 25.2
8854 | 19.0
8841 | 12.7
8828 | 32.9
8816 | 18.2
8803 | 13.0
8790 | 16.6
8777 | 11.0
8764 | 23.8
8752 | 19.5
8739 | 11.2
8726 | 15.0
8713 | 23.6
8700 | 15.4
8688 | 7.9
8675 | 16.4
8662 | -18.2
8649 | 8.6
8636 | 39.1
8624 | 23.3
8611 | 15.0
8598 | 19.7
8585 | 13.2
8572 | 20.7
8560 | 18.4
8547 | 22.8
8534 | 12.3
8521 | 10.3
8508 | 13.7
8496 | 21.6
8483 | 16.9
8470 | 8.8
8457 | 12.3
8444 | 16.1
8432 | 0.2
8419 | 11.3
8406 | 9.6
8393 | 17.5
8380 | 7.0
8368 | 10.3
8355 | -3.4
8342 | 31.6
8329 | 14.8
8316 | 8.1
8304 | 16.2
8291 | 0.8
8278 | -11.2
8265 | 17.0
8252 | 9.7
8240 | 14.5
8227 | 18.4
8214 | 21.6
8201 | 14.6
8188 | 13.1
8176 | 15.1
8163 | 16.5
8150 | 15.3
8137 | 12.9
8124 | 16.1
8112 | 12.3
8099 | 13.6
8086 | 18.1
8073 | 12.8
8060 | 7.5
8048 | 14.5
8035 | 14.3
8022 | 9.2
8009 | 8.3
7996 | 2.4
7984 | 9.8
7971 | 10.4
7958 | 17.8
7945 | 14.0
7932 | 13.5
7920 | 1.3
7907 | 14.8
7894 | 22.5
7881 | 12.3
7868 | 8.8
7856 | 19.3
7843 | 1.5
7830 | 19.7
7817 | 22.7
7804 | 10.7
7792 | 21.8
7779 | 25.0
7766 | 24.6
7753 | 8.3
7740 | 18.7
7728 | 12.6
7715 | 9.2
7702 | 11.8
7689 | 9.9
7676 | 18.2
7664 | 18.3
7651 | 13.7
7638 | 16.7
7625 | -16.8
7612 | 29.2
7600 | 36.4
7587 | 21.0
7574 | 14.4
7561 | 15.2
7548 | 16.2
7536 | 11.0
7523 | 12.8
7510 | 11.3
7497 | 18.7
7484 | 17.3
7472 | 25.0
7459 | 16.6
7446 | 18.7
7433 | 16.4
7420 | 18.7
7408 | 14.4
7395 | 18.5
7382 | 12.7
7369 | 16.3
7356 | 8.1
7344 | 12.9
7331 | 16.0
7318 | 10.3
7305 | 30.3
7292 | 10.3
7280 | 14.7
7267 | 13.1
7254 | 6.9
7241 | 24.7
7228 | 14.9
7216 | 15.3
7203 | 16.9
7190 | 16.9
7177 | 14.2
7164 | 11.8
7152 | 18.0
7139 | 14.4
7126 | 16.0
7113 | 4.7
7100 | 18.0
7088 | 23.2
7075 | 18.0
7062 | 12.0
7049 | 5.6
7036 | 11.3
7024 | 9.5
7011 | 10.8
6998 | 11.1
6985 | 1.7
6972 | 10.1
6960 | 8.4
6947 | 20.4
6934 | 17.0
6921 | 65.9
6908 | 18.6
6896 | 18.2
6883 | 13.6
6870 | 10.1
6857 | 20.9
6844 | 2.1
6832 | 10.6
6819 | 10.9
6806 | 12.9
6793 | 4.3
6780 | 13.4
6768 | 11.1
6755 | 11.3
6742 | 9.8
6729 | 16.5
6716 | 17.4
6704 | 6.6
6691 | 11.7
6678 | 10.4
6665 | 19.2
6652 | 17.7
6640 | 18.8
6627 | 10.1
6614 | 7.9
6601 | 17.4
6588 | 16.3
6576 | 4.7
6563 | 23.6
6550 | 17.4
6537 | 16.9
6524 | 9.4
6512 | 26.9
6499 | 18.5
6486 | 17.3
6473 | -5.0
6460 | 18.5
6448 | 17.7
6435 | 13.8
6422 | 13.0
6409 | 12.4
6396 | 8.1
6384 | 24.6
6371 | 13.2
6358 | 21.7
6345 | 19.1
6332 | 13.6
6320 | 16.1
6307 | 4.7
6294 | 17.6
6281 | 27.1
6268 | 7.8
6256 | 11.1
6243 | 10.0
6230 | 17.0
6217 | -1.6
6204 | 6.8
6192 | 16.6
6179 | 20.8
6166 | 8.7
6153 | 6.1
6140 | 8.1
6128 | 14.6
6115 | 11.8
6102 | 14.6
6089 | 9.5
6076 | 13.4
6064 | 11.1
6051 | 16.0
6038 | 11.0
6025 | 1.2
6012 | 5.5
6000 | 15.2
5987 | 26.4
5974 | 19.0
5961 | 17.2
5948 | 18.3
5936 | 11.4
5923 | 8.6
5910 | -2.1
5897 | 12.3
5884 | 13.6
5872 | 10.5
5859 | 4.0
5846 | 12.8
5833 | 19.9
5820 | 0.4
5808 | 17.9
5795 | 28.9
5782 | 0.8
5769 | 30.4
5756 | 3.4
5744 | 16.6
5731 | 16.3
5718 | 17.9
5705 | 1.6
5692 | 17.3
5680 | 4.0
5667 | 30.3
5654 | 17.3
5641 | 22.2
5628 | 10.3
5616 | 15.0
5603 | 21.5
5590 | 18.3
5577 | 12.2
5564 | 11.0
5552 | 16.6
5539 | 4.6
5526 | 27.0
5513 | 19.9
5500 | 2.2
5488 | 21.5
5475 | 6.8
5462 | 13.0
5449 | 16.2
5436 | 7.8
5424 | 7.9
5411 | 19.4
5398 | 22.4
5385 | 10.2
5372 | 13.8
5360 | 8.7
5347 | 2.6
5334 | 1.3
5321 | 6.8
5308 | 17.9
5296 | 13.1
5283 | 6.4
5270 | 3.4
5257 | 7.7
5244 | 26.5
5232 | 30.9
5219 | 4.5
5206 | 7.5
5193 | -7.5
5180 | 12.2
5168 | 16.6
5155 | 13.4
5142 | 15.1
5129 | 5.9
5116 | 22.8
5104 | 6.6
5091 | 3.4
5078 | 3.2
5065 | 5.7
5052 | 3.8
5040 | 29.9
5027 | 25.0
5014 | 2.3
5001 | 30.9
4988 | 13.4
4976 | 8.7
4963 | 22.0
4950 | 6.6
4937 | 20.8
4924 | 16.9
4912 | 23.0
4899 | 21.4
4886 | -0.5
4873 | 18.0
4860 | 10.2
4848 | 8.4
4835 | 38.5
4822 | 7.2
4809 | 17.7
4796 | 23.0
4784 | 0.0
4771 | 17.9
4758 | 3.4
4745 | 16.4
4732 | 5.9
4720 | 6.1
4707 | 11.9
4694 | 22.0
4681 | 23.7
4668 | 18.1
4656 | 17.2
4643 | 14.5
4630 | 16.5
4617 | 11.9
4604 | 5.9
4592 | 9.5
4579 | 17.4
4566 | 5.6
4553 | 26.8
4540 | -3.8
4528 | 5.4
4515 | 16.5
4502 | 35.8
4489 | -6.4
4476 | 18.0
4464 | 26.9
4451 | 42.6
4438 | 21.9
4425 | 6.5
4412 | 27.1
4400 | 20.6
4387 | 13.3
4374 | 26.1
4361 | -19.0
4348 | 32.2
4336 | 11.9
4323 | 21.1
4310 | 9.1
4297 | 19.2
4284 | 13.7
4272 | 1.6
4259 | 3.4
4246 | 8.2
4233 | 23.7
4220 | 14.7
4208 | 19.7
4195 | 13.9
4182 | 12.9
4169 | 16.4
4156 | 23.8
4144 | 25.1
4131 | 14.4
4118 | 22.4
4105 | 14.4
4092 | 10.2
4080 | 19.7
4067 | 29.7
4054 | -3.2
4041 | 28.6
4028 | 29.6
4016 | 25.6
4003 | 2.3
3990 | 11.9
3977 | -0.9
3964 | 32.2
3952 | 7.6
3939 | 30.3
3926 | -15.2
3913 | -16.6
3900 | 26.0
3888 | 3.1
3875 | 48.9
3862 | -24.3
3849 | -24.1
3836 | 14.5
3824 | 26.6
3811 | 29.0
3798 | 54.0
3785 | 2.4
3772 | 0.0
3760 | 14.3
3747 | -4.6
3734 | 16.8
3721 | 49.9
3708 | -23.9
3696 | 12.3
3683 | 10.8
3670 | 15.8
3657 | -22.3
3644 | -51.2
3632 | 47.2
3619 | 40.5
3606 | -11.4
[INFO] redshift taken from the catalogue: 0.855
